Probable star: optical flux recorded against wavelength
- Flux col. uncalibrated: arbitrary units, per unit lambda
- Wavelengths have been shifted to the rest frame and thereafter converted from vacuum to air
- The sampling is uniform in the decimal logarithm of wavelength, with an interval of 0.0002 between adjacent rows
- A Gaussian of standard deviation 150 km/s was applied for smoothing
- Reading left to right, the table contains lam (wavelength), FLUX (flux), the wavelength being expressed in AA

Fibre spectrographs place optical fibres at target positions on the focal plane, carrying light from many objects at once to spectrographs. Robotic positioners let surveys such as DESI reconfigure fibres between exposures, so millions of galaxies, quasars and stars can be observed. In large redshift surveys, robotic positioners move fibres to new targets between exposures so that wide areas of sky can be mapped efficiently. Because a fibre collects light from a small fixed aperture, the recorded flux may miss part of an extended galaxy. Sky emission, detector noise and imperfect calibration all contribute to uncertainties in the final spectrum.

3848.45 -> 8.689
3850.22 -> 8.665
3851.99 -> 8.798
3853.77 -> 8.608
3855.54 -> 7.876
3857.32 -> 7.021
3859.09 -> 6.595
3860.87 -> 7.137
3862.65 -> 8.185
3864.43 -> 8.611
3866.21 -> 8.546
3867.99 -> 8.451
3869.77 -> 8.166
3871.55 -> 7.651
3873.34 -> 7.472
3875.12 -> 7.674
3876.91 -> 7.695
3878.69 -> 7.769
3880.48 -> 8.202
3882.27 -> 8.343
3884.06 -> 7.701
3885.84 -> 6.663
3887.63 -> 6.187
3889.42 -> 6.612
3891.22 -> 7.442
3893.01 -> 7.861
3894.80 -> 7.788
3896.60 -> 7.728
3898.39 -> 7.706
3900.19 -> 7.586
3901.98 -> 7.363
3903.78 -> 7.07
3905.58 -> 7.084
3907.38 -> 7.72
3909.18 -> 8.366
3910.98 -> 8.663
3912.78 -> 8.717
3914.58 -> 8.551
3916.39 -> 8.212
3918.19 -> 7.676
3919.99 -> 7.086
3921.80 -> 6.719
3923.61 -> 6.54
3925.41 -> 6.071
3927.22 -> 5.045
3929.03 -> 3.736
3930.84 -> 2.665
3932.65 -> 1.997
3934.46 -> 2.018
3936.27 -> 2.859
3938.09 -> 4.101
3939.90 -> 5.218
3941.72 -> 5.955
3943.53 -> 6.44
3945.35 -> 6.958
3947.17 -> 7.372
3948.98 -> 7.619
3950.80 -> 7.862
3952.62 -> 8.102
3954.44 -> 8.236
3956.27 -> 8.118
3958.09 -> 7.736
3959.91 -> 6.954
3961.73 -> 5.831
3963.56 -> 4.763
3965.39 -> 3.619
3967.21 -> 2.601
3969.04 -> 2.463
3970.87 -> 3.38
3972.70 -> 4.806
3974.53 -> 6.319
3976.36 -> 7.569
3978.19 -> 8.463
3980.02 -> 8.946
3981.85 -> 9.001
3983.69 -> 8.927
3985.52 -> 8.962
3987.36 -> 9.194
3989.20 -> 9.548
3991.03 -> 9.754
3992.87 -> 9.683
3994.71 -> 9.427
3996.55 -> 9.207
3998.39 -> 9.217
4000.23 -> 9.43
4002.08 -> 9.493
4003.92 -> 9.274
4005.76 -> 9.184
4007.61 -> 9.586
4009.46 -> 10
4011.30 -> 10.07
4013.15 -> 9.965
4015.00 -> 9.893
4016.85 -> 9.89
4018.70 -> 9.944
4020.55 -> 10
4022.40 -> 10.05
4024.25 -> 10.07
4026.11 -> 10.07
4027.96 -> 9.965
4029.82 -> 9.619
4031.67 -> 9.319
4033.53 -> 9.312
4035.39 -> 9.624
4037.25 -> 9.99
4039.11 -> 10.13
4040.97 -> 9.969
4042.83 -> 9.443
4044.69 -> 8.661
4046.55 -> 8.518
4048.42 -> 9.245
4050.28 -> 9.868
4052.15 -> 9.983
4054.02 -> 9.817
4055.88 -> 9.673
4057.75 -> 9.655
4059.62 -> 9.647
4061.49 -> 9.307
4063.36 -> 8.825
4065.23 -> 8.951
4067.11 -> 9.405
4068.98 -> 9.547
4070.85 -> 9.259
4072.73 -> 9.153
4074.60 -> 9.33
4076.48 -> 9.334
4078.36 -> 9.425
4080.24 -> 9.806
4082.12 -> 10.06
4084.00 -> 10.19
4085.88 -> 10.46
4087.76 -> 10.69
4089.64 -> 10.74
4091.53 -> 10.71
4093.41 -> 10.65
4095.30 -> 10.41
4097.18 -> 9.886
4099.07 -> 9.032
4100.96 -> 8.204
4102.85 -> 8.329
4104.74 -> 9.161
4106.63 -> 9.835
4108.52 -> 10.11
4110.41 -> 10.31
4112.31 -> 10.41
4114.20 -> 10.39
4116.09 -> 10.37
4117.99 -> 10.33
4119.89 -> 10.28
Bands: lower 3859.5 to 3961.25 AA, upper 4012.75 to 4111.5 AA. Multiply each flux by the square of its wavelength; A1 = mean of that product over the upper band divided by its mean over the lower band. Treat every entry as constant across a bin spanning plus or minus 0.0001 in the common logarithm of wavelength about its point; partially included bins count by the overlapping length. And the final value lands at 1.5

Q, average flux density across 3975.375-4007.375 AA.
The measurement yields 9.14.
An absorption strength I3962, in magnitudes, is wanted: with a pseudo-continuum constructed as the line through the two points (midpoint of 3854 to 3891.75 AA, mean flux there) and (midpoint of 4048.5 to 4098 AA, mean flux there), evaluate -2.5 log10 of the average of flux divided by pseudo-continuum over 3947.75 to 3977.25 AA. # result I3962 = 0.39 mag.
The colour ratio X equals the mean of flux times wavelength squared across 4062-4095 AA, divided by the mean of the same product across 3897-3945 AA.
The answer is 1.71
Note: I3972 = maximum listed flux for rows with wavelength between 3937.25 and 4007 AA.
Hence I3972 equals 9.754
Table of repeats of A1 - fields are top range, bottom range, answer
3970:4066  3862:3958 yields 1.40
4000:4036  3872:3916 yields 1.35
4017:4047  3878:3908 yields 1.39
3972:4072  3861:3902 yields 1.30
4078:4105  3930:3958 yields 1.84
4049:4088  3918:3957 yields 1.77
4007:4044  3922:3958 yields 1.80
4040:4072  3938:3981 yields 1.57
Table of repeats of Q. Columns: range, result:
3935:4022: 7.7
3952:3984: 6.37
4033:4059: 9.57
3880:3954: 6.67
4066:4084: 9.51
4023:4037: 9.73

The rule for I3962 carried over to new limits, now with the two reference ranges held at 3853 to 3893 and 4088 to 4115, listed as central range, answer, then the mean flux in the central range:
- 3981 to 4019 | -0.07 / 9.5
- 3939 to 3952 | 0.23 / 6.81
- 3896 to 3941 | 0.28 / 6.24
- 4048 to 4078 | 0.01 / 9.44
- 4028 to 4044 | -0.05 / 9.68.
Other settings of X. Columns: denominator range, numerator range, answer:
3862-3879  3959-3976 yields 0.61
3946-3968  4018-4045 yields 1.54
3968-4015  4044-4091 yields 1.17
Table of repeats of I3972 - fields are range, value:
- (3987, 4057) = 10.13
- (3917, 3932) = 7.676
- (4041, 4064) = 9.983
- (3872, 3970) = 8.717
